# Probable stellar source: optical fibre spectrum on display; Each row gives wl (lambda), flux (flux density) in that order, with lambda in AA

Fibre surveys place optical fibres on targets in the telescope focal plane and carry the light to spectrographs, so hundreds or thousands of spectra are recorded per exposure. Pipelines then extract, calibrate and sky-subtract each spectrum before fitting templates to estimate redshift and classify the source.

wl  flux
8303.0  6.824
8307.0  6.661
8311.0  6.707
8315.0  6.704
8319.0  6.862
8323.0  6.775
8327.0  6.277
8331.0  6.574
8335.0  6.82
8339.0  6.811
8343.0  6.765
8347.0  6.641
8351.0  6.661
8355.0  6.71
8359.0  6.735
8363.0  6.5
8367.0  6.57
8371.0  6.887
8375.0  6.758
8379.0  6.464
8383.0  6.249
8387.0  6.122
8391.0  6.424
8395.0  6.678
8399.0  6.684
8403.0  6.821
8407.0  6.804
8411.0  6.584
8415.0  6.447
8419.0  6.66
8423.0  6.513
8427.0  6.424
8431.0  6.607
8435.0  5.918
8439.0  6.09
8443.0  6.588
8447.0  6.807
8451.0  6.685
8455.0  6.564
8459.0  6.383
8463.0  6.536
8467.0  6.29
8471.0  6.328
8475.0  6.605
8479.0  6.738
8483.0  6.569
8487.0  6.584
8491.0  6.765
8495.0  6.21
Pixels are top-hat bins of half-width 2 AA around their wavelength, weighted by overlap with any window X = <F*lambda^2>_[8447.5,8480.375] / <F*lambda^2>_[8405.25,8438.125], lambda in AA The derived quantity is 1.02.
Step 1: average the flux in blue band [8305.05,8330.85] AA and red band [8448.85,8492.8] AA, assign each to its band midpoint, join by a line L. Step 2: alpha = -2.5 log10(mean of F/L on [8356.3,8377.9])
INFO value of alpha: -0.01 mag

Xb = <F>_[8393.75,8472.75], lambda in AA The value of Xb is 6.52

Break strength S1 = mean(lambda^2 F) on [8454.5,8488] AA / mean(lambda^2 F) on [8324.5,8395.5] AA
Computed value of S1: 1.01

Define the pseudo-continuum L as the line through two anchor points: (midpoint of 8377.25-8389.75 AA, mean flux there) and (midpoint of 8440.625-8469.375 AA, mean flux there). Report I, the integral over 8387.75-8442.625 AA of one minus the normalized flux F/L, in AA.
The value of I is -0.9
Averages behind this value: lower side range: 6.28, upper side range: 6.54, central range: 6.51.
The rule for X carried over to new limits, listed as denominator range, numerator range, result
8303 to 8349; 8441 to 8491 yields 1.01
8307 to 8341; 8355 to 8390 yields 0.99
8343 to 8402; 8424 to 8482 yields 1.00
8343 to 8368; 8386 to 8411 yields 1.00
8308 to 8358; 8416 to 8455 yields 0.99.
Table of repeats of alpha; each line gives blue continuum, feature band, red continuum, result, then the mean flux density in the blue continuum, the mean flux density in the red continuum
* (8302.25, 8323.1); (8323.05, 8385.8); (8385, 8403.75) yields 0.00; 6.75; 6.53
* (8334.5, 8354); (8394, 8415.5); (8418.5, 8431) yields -0.02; 6.73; 6.53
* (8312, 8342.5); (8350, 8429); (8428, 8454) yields 0.00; 6.69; 6.45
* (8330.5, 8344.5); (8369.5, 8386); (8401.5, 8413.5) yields 0.03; 6.76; 6.72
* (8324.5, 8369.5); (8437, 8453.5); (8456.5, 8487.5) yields 0.00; 6.65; 6.5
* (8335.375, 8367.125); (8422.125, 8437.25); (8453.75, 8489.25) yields 0.04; 6.69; 6.51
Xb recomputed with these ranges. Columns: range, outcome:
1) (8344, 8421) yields 6.6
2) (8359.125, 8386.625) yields 6.56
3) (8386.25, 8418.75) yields 6.59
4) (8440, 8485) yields 6.54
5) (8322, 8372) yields 6.66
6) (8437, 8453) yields 6.54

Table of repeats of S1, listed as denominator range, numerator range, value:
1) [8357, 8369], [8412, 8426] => 1.00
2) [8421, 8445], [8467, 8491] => 1.04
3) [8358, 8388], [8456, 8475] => 1.00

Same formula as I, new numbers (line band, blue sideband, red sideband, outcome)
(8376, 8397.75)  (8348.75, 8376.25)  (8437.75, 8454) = 0.77 AA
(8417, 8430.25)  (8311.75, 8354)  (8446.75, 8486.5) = 0.10 AA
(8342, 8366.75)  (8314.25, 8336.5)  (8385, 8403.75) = -0.19 AA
